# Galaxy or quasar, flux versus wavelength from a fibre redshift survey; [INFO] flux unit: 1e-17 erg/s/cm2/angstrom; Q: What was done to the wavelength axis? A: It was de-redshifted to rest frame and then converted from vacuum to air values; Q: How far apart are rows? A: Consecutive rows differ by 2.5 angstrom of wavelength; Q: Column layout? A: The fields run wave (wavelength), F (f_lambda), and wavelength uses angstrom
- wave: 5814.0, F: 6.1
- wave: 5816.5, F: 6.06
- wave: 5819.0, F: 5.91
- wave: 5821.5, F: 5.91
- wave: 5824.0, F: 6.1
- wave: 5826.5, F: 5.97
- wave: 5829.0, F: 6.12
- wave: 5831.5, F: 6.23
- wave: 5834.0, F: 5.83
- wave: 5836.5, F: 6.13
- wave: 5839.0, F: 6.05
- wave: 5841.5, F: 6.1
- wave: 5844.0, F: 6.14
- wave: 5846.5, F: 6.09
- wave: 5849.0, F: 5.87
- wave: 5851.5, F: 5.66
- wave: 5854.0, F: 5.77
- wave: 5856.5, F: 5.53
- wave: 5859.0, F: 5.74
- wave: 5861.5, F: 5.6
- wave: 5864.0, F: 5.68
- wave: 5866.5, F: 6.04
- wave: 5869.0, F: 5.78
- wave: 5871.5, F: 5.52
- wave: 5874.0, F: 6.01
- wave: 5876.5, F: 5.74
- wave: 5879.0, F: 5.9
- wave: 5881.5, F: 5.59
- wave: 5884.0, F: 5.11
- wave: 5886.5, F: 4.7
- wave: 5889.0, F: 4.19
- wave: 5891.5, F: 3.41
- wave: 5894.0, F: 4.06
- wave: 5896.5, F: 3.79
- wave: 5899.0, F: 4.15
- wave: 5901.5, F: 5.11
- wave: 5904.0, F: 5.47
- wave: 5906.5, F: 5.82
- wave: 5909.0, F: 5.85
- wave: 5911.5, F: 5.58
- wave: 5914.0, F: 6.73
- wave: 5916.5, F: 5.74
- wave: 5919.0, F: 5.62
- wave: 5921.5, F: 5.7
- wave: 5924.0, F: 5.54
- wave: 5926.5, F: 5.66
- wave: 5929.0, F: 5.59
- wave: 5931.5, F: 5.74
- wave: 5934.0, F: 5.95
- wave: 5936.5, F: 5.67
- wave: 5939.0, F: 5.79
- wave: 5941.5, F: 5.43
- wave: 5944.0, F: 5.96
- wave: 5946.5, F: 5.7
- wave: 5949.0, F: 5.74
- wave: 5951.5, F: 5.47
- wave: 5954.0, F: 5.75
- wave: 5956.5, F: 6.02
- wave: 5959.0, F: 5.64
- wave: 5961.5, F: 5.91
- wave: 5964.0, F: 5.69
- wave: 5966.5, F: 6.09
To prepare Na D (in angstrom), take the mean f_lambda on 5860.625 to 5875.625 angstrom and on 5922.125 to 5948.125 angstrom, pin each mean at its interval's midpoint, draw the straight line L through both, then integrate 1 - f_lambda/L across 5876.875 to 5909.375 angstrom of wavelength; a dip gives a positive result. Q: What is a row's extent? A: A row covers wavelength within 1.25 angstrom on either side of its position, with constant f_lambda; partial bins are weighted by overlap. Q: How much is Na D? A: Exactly 5.1 angstrom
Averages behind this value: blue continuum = 5.78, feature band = 4.85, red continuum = 5.7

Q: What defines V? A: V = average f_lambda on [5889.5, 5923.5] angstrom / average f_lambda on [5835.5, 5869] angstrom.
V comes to 0.88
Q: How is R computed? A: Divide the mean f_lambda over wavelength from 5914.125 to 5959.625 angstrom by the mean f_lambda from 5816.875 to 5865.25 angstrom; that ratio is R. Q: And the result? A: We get 1.0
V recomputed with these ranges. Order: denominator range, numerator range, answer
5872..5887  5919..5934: 1.02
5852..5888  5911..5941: 1.03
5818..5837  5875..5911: 0.82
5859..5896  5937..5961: 1.10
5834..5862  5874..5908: 0.83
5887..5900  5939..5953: 1.43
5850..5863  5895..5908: 0.86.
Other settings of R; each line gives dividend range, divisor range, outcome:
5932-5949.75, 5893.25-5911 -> 1.16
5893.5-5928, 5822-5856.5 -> 0.90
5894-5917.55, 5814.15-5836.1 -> 0.88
